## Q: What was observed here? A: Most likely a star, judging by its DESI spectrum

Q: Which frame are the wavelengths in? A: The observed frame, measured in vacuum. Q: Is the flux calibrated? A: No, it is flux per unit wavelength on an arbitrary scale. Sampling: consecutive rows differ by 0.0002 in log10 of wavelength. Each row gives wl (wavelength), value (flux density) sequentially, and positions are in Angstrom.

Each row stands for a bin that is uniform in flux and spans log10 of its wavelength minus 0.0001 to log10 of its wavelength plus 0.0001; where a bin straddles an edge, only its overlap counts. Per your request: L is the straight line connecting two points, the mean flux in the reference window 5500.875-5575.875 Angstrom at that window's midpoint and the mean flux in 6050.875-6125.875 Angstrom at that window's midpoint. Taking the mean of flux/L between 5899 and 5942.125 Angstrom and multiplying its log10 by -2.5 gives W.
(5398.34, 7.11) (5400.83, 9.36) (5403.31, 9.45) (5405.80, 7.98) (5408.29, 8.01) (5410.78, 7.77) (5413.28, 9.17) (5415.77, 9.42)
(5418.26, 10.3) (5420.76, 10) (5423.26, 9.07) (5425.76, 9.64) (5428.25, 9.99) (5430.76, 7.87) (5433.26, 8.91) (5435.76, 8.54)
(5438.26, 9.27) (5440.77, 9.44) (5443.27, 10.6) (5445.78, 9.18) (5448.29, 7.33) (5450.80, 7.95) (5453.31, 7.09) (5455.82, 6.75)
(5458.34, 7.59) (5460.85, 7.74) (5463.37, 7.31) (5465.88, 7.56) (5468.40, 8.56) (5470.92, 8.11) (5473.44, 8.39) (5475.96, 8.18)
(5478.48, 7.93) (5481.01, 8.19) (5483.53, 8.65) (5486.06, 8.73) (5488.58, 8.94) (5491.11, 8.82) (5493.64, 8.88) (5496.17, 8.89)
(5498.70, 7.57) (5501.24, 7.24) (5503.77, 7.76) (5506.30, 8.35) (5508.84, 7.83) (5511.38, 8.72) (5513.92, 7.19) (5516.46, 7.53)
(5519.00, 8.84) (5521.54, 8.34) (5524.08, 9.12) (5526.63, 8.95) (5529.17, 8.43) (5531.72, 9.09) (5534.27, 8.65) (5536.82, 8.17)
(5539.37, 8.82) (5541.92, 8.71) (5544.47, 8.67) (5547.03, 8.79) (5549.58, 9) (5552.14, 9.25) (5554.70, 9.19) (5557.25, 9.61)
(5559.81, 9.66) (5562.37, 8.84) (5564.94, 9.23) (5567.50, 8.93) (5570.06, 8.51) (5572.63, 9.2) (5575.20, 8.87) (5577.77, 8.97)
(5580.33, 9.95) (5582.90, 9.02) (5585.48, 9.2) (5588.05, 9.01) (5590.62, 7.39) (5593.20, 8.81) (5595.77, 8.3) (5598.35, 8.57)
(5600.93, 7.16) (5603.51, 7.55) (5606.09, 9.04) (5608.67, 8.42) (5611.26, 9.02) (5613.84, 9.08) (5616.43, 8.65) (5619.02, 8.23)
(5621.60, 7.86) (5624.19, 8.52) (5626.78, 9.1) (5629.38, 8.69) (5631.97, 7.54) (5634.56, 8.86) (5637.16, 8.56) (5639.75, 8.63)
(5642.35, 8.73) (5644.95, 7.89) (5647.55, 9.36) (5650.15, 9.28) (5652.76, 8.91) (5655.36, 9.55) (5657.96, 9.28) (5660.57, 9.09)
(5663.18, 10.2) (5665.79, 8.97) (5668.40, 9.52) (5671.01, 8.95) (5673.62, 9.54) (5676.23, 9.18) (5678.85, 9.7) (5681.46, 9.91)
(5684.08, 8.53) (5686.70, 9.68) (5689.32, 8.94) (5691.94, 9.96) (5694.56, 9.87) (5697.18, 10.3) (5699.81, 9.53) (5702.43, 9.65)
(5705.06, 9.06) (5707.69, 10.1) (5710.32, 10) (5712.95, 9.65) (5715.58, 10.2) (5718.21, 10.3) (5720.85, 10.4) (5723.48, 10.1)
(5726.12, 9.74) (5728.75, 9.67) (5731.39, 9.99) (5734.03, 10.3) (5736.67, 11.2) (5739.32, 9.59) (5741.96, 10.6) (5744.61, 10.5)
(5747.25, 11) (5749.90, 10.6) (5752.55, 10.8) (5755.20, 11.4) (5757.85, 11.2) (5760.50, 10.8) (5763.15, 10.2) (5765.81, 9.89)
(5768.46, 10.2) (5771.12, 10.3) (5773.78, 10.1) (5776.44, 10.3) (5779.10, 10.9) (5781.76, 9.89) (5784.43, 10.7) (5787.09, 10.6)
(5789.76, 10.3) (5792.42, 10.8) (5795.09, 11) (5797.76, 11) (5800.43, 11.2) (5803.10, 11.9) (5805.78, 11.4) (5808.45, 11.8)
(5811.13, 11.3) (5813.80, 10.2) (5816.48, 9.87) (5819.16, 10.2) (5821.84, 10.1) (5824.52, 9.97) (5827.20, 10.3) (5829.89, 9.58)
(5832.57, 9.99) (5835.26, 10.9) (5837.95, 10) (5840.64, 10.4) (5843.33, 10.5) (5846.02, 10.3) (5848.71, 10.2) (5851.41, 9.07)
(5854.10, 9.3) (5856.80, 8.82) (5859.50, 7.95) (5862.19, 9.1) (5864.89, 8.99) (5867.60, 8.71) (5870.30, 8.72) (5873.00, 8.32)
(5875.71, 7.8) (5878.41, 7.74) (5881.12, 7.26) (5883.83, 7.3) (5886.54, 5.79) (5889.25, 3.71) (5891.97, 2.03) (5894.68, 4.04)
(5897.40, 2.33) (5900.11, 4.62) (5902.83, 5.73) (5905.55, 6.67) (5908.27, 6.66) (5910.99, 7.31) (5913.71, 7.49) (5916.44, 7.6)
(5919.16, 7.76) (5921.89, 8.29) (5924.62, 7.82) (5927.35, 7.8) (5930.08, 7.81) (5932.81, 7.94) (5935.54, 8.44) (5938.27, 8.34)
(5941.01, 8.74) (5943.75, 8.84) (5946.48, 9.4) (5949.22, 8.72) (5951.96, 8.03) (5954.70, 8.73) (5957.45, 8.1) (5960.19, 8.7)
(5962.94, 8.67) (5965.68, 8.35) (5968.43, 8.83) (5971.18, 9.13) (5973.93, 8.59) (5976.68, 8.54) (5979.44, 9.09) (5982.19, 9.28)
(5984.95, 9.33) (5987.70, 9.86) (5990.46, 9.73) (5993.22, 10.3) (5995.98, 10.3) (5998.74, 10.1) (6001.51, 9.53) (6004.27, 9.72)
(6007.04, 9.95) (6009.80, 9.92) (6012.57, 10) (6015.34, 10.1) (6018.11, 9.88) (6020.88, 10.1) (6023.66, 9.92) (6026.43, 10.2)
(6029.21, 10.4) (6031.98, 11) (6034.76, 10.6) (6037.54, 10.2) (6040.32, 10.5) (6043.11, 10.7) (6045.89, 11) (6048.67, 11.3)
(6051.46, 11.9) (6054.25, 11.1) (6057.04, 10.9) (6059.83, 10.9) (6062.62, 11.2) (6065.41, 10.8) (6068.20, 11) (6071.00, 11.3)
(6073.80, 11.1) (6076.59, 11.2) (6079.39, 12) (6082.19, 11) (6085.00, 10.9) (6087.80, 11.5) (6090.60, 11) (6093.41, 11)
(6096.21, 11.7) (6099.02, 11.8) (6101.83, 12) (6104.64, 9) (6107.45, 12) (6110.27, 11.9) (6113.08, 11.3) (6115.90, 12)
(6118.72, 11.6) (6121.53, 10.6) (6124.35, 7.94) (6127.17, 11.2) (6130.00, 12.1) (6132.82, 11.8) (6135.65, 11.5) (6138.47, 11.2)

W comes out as 0.361 mag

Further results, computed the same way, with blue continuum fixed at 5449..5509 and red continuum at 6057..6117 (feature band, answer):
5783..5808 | -0.14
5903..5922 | 0.39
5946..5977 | 0.22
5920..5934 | 0.30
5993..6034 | 0.08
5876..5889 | 0.44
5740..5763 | -0.14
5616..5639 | 0.05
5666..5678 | -0.03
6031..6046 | 0.04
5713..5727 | -0.09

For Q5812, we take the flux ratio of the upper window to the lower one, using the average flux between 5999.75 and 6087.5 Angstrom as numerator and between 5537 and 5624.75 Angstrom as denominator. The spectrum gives 1.2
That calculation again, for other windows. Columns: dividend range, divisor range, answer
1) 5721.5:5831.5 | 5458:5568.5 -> 1.24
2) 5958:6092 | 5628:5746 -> 1.08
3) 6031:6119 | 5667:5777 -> 1.11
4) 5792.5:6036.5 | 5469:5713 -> 1.01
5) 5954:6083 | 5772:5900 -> 1.11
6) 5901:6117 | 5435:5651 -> 1.14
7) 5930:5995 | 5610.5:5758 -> 0.93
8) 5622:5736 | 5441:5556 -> 1.12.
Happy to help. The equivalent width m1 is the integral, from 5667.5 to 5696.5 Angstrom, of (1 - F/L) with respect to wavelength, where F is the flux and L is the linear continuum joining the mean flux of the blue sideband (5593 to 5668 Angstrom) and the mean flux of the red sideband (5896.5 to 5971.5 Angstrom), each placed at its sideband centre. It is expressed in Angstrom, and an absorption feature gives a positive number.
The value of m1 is -3.1 Angstrom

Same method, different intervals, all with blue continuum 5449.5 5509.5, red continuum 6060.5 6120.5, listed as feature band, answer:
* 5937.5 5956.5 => 3.3 Angstrom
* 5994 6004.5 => 0.8 Angstrom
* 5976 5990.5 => 1.9 Angstrom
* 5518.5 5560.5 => -2.6 Angstrom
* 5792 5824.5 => -3.6 Angstrom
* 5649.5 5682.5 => -1.3 Angstrom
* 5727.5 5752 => -2.5 Angstrom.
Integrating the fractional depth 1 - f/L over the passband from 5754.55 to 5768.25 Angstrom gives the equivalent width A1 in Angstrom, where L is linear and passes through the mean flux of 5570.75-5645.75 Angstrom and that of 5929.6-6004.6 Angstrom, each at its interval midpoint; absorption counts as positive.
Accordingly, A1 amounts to -2.9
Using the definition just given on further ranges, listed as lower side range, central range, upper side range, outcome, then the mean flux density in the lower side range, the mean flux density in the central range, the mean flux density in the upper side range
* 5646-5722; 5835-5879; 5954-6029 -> 1.40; 9.57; 9.21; 9.47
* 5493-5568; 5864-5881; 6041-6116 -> 3.24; 8.6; 8.28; 11.2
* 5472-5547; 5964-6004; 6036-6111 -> 5.03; 8.41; 9.36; 11.1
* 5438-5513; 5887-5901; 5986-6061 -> 9.09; 8.23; 3.46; 10.4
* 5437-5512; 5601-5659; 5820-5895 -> -1.91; 8.25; 8.64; 8.53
